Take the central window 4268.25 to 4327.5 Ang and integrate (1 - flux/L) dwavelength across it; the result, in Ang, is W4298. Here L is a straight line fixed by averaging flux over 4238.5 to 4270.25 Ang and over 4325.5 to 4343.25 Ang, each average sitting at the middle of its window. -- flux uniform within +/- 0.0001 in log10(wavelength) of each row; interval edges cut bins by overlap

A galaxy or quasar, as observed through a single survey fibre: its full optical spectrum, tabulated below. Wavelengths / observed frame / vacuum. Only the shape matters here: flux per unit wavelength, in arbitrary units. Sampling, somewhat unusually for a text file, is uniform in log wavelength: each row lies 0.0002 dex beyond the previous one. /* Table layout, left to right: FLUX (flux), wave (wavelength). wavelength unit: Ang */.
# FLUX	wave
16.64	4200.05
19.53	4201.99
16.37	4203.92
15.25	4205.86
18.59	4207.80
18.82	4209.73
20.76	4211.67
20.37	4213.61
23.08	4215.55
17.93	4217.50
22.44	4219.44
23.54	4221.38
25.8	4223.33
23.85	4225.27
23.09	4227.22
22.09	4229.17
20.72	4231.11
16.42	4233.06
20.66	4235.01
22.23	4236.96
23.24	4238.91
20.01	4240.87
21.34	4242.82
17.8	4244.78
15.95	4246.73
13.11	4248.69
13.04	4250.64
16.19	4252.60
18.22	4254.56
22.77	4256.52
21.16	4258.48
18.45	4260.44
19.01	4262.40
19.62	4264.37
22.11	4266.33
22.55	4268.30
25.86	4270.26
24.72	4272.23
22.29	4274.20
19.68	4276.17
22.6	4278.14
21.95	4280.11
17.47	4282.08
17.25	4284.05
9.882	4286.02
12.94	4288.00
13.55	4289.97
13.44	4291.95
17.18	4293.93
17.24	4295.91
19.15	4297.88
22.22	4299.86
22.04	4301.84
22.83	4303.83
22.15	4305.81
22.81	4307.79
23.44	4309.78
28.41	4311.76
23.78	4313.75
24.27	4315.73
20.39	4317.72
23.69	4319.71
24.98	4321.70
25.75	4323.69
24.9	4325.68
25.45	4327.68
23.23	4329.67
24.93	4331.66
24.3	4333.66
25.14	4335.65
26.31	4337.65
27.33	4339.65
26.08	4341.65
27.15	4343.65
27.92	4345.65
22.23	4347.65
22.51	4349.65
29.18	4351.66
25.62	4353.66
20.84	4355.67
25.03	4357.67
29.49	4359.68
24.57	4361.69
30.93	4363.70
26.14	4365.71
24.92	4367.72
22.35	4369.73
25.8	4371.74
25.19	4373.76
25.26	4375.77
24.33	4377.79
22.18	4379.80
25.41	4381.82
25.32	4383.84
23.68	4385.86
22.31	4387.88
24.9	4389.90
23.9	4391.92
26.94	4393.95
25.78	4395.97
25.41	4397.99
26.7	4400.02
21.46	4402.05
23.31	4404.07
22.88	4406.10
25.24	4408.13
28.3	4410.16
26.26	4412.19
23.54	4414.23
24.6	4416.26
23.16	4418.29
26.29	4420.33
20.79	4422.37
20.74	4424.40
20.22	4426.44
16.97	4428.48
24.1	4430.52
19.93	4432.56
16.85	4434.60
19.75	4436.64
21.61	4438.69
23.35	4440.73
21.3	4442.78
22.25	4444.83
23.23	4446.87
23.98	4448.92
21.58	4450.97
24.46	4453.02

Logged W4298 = 4.0 Ang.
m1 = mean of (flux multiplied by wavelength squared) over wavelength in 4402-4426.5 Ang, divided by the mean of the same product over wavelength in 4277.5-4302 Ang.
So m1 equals 1.5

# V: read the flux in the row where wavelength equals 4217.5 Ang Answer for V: 17.93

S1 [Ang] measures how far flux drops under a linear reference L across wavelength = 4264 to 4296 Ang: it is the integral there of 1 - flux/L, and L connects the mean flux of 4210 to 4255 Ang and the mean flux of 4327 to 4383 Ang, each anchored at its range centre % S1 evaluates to 4.6 Ang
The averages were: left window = 20.1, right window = 25.4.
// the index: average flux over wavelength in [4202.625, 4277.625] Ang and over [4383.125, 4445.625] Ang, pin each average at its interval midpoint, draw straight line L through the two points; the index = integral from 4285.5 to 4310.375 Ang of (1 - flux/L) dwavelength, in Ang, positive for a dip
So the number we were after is 3.3 Ang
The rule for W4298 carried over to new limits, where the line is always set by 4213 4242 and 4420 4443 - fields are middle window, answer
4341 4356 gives -3.0 Ang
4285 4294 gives 3.5 Ang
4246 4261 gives 2.9 Ang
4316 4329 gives -1.8 Ang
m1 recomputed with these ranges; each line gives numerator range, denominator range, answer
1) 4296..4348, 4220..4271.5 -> 1.23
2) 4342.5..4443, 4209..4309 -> 1.29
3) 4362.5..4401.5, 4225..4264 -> 1.38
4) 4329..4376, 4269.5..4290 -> 1.38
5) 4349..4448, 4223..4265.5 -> 1.30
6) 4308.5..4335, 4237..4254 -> 1.42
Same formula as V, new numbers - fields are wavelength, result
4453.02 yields 24.46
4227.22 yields 23.09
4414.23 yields 23.54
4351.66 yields 29.18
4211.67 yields 20.76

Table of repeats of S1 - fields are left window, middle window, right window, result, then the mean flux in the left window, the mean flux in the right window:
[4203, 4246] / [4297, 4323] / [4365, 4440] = -1.29 Ang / 20.6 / 23.6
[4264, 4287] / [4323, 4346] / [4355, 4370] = -1.46 Ang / 20.5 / 25.8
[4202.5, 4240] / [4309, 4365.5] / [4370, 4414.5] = -4.45 Ang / 20.8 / 24.7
